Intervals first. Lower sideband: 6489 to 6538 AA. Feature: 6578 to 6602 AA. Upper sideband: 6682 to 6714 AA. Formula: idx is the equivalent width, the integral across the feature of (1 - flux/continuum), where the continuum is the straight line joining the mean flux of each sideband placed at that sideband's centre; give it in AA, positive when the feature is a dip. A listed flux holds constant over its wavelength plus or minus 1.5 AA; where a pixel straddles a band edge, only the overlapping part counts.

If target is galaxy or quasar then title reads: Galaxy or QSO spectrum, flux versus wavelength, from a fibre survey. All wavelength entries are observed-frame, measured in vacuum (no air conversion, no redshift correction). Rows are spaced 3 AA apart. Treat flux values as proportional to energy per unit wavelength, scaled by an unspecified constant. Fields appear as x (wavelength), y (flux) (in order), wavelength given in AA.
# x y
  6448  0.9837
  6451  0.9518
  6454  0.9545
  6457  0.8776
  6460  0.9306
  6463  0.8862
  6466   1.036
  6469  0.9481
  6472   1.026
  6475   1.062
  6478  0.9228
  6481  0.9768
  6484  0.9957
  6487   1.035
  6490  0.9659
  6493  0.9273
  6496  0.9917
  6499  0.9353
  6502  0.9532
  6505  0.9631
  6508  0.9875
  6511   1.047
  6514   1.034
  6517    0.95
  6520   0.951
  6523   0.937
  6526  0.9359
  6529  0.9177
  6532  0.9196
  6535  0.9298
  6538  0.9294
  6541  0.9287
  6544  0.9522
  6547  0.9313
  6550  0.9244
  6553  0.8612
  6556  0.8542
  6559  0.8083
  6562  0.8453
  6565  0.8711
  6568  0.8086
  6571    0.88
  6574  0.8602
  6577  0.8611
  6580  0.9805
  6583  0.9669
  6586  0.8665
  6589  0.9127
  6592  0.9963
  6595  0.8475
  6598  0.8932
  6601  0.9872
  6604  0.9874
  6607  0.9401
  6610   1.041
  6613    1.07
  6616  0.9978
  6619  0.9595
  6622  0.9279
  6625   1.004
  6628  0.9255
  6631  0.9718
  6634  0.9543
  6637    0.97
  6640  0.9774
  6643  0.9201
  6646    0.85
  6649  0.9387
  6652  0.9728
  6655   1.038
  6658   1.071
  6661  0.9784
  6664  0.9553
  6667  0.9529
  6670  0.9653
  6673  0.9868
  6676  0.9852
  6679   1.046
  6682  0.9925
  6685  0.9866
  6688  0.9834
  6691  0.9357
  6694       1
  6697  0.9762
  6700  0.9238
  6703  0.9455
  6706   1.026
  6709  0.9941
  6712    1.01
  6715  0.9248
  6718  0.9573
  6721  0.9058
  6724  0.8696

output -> 0.9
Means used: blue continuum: 0.958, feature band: 0.929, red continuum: 0.978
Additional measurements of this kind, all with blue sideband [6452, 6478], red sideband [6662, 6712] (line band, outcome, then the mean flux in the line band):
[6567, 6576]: 1.1 AA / 0.853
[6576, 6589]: 0.7 AA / 0.92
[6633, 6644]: 0.2 AA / 0.957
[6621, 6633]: 0.2 AA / 0.958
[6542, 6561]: 1.6 AA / 0.889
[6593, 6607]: 0.6 AA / 0.932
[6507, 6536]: 0.2 AA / 0.961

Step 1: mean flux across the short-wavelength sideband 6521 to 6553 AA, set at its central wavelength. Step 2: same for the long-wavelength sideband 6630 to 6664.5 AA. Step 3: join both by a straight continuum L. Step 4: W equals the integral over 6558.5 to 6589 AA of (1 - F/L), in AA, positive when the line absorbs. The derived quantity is 2.0 AA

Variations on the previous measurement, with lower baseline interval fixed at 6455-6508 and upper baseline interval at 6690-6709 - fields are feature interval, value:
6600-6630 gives -0.45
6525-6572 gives 3.64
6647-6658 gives -0.22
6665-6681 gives -0.26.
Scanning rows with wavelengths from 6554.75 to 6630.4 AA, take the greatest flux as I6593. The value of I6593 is 1.07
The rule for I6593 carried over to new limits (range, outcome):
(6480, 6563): 1.047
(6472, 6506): 1.062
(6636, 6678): 1.071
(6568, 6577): 0.88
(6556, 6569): 0.8711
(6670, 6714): 1.046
